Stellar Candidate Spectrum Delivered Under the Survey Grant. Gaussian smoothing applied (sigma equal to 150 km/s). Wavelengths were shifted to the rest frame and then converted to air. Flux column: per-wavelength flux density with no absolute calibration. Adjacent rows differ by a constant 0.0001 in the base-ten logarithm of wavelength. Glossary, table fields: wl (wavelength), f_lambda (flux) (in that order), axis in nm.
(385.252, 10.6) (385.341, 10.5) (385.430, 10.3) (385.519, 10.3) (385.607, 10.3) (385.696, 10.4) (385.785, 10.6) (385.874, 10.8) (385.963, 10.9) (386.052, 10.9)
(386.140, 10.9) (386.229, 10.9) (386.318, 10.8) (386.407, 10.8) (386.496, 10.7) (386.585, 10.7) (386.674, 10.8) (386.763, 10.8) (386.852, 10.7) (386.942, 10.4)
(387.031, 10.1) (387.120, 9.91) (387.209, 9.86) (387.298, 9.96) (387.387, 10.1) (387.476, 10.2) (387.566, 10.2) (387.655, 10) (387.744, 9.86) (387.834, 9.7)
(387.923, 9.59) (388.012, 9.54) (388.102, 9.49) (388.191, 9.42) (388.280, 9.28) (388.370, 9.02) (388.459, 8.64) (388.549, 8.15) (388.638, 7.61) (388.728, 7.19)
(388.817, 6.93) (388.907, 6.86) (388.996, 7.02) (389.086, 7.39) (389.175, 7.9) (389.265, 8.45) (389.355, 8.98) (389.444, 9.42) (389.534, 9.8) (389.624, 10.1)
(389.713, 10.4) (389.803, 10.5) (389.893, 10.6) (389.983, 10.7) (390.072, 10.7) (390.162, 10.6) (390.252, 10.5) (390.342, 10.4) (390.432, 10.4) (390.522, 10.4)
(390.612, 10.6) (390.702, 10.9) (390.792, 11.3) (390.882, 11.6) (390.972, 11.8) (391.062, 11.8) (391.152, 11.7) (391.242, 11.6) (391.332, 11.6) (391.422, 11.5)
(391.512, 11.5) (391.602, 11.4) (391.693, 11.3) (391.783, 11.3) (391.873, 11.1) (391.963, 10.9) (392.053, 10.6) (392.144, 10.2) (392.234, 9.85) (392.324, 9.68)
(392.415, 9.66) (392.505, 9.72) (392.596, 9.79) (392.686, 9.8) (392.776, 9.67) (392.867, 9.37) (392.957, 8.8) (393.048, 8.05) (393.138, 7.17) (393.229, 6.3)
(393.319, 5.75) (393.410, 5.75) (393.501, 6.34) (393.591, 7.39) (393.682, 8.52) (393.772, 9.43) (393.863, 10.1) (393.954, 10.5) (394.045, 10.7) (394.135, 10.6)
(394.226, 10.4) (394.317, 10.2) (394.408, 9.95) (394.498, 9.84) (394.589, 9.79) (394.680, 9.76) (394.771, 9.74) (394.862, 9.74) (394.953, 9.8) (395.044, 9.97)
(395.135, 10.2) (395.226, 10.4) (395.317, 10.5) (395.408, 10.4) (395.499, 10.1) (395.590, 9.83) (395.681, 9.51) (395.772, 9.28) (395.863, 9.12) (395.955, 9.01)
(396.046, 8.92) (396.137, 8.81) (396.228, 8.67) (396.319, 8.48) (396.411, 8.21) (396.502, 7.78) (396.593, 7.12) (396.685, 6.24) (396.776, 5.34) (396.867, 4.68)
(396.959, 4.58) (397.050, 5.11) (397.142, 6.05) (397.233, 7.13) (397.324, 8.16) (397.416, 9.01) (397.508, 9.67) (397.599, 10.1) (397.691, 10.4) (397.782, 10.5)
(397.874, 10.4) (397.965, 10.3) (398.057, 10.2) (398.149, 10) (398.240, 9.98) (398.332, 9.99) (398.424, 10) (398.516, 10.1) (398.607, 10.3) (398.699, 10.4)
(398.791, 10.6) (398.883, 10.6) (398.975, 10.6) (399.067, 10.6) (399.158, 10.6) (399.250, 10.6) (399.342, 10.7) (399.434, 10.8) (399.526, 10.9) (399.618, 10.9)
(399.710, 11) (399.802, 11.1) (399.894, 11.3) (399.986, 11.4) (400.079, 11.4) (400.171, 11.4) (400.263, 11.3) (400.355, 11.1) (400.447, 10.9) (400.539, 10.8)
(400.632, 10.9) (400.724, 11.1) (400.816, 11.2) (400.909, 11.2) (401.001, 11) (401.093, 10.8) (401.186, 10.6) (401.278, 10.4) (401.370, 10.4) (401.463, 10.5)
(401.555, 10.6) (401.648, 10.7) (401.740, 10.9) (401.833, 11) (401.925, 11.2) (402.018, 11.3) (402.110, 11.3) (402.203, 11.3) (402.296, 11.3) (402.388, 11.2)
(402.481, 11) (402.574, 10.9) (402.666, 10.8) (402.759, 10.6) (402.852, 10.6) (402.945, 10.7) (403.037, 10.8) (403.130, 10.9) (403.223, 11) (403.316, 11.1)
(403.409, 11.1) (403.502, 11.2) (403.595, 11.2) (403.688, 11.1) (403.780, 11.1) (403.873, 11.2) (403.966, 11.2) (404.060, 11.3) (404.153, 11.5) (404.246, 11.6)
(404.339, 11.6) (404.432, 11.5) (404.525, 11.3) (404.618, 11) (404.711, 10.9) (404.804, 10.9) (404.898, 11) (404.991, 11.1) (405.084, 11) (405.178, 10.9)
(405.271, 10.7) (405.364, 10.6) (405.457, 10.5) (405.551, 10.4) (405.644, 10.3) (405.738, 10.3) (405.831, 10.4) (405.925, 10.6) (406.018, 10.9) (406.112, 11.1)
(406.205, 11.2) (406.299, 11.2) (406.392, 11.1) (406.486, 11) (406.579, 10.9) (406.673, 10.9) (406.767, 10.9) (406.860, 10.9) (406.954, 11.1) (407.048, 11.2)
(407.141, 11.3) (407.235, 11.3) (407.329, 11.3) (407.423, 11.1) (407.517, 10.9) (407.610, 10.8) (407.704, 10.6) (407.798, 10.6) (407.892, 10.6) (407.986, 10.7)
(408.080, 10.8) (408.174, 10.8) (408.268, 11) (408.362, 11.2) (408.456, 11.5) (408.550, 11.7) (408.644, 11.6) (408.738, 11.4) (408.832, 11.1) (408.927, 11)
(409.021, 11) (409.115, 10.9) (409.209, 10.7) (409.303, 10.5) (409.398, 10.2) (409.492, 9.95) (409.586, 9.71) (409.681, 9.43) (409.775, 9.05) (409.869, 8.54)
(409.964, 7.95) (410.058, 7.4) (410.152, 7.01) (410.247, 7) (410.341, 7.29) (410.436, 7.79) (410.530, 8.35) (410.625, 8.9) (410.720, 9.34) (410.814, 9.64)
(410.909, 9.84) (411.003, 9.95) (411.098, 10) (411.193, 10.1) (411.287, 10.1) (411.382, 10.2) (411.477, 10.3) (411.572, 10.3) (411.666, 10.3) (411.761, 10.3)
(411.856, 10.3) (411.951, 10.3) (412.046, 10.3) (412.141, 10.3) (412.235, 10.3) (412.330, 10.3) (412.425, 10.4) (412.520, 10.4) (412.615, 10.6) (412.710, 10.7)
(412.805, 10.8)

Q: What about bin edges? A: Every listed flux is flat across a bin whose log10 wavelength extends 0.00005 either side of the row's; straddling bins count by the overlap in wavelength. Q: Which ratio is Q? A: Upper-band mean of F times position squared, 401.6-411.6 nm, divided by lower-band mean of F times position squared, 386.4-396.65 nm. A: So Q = 1.2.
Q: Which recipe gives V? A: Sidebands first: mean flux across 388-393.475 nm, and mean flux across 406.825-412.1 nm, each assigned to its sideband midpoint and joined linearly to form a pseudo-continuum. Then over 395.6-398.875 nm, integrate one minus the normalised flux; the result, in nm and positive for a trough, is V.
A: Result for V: 0.361 nm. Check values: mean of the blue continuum 9.64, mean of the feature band 8.73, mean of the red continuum 10.1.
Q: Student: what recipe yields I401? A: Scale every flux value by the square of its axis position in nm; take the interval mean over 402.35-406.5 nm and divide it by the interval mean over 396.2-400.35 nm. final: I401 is 1.2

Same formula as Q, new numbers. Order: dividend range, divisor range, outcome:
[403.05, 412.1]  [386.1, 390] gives 1.21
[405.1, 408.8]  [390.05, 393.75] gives 1.19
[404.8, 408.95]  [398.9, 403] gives 1.03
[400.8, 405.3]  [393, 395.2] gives 1.28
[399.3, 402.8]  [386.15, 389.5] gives 1.25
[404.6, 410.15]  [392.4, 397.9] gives 1.29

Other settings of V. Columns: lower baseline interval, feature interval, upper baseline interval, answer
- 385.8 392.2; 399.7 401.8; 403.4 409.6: -0.05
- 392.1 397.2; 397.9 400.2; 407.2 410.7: -0.37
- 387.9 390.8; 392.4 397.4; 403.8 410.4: 0.55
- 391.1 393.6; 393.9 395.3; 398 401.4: -0.02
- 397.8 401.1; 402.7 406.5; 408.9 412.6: -0.27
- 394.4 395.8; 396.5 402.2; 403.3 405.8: 0.25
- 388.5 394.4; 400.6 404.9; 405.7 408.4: -0.18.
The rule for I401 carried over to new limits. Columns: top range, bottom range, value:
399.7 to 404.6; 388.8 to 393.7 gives 1.20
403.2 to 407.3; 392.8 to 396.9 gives 1.31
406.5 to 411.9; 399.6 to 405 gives 0.95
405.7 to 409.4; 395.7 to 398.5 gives 1.36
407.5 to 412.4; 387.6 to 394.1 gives 1.15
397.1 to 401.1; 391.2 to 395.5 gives 1.10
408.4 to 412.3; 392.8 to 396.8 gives 1.19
